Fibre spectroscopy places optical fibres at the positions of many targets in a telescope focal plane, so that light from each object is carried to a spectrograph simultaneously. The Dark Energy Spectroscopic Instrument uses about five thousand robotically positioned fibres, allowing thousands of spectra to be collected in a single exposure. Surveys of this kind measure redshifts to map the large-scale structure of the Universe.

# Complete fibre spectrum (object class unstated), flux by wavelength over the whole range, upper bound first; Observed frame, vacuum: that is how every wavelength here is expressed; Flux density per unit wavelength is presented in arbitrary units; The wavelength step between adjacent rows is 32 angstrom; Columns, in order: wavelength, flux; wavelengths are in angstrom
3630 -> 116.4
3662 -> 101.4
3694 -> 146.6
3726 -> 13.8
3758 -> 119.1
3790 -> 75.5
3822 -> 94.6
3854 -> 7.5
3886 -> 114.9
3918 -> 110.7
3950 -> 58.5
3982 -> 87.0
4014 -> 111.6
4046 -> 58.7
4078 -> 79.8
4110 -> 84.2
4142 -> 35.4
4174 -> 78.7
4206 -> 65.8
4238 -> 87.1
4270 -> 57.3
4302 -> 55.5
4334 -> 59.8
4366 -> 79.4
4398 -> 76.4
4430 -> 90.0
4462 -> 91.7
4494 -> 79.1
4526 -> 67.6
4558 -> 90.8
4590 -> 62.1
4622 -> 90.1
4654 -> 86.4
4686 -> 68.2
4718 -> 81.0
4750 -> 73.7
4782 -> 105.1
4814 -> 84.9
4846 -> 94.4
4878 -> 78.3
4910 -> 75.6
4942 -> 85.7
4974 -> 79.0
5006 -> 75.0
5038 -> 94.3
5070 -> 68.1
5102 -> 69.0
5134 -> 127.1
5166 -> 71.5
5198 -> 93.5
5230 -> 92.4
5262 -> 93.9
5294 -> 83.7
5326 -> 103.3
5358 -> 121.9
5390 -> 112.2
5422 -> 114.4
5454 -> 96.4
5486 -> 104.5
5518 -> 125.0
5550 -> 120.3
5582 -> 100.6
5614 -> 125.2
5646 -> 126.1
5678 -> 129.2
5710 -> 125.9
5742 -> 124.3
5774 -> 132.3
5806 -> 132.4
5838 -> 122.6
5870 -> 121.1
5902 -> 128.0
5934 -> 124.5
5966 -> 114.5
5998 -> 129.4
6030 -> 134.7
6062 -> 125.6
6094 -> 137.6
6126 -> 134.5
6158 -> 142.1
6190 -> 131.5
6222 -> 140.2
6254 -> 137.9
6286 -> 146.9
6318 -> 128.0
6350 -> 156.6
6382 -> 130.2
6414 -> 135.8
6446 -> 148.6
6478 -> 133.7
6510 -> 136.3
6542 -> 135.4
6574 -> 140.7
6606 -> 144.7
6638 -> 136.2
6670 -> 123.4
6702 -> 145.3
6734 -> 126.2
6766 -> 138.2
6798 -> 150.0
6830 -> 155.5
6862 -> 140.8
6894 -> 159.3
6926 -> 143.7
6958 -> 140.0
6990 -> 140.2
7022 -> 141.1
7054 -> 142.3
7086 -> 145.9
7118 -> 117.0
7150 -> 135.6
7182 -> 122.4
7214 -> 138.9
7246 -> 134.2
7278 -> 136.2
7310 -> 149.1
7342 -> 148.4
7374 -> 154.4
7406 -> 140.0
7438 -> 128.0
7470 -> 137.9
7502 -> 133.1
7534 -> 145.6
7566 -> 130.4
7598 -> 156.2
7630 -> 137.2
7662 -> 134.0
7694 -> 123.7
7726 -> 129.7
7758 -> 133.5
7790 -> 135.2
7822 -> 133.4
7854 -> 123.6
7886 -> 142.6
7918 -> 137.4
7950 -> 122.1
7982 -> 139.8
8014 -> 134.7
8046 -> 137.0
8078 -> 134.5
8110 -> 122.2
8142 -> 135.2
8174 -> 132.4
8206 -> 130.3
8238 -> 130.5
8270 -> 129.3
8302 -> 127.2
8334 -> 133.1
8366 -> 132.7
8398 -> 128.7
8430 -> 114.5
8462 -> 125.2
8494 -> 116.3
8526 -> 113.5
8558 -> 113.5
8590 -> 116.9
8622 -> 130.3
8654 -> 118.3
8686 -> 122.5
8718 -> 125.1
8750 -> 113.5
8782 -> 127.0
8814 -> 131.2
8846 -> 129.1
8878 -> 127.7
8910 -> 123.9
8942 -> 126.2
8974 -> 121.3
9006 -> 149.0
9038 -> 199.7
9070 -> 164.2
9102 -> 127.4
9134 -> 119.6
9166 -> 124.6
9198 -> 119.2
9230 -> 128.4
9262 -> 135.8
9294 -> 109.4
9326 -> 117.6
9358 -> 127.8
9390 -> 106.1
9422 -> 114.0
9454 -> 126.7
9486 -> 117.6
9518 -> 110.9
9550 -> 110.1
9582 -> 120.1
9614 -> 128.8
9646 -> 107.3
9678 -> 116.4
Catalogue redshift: 0.376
